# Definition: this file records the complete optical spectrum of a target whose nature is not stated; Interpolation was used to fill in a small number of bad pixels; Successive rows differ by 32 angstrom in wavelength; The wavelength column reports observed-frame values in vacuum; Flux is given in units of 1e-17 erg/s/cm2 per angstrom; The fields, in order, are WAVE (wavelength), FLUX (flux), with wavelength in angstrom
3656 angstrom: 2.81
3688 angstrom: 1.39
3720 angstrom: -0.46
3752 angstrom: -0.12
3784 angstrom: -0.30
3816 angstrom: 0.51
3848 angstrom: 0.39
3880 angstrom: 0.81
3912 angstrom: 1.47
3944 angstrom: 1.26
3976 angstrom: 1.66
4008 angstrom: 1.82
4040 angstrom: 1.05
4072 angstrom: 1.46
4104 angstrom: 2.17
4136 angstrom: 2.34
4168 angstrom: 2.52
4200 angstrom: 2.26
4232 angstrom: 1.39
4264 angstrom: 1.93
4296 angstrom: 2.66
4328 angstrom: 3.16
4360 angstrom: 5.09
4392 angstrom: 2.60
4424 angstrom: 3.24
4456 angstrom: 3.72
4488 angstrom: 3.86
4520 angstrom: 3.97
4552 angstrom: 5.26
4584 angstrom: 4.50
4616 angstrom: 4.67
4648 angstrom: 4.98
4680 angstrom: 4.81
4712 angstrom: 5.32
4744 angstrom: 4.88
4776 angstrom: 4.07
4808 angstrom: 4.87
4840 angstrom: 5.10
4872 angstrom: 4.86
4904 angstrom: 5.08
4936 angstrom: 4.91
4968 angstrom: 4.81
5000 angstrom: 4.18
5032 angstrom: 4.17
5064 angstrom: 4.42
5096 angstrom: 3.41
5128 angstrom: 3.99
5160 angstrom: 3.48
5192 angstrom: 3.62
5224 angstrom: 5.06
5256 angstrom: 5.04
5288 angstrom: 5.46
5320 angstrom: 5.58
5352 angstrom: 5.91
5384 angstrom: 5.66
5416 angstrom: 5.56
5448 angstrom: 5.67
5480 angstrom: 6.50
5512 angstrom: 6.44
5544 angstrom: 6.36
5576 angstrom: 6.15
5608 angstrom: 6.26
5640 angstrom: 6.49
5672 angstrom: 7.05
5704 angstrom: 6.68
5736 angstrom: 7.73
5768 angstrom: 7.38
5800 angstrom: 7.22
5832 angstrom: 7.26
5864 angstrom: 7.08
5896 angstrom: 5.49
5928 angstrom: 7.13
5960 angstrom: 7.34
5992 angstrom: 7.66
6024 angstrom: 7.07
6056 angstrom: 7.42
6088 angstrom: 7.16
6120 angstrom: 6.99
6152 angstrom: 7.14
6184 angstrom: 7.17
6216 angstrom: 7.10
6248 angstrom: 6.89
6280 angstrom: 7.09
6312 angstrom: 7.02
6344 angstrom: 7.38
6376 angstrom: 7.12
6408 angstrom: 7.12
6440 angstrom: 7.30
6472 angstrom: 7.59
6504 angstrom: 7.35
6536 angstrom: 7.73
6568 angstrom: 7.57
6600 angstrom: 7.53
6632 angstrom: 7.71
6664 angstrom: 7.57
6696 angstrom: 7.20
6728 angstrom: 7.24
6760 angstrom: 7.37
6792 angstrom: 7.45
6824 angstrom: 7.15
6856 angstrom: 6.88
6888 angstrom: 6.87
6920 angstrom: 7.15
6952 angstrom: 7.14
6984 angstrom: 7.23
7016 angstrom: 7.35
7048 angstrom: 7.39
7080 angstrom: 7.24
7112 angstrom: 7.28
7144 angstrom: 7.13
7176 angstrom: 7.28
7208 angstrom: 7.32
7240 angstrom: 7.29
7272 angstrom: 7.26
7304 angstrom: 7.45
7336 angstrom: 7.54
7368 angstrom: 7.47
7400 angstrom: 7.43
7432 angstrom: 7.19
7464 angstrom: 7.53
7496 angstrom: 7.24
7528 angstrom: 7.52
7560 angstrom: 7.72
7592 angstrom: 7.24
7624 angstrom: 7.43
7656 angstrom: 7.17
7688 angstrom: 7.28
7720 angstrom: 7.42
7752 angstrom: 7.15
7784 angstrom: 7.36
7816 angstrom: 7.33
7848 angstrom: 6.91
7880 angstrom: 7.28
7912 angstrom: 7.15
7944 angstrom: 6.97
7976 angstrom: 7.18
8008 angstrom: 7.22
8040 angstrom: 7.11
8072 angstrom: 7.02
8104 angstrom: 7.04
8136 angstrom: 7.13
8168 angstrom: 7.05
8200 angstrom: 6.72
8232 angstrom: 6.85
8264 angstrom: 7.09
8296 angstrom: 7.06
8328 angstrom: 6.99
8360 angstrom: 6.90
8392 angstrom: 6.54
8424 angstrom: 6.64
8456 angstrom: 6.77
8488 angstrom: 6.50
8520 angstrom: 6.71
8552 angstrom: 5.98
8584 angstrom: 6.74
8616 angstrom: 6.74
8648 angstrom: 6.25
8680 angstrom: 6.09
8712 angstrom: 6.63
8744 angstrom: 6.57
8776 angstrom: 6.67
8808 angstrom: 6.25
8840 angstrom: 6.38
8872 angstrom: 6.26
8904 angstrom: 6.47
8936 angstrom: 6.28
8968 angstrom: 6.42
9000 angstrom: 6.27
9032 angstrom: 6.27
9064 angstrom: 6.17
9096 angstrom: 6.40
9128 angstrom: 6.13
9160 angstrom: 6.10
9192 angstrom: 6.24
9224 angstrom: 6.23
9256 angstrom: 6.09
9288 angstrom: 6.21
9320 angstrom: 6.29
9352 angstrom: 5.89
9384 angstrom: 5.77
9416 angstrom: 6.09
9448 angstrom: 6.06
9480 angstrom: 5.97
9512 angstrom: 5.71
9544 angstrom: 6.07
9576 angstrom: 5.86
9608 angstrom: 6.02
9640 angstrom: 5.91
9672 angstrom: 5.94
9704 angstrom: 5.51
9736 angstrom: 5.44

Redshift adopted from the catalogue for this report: 0.00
